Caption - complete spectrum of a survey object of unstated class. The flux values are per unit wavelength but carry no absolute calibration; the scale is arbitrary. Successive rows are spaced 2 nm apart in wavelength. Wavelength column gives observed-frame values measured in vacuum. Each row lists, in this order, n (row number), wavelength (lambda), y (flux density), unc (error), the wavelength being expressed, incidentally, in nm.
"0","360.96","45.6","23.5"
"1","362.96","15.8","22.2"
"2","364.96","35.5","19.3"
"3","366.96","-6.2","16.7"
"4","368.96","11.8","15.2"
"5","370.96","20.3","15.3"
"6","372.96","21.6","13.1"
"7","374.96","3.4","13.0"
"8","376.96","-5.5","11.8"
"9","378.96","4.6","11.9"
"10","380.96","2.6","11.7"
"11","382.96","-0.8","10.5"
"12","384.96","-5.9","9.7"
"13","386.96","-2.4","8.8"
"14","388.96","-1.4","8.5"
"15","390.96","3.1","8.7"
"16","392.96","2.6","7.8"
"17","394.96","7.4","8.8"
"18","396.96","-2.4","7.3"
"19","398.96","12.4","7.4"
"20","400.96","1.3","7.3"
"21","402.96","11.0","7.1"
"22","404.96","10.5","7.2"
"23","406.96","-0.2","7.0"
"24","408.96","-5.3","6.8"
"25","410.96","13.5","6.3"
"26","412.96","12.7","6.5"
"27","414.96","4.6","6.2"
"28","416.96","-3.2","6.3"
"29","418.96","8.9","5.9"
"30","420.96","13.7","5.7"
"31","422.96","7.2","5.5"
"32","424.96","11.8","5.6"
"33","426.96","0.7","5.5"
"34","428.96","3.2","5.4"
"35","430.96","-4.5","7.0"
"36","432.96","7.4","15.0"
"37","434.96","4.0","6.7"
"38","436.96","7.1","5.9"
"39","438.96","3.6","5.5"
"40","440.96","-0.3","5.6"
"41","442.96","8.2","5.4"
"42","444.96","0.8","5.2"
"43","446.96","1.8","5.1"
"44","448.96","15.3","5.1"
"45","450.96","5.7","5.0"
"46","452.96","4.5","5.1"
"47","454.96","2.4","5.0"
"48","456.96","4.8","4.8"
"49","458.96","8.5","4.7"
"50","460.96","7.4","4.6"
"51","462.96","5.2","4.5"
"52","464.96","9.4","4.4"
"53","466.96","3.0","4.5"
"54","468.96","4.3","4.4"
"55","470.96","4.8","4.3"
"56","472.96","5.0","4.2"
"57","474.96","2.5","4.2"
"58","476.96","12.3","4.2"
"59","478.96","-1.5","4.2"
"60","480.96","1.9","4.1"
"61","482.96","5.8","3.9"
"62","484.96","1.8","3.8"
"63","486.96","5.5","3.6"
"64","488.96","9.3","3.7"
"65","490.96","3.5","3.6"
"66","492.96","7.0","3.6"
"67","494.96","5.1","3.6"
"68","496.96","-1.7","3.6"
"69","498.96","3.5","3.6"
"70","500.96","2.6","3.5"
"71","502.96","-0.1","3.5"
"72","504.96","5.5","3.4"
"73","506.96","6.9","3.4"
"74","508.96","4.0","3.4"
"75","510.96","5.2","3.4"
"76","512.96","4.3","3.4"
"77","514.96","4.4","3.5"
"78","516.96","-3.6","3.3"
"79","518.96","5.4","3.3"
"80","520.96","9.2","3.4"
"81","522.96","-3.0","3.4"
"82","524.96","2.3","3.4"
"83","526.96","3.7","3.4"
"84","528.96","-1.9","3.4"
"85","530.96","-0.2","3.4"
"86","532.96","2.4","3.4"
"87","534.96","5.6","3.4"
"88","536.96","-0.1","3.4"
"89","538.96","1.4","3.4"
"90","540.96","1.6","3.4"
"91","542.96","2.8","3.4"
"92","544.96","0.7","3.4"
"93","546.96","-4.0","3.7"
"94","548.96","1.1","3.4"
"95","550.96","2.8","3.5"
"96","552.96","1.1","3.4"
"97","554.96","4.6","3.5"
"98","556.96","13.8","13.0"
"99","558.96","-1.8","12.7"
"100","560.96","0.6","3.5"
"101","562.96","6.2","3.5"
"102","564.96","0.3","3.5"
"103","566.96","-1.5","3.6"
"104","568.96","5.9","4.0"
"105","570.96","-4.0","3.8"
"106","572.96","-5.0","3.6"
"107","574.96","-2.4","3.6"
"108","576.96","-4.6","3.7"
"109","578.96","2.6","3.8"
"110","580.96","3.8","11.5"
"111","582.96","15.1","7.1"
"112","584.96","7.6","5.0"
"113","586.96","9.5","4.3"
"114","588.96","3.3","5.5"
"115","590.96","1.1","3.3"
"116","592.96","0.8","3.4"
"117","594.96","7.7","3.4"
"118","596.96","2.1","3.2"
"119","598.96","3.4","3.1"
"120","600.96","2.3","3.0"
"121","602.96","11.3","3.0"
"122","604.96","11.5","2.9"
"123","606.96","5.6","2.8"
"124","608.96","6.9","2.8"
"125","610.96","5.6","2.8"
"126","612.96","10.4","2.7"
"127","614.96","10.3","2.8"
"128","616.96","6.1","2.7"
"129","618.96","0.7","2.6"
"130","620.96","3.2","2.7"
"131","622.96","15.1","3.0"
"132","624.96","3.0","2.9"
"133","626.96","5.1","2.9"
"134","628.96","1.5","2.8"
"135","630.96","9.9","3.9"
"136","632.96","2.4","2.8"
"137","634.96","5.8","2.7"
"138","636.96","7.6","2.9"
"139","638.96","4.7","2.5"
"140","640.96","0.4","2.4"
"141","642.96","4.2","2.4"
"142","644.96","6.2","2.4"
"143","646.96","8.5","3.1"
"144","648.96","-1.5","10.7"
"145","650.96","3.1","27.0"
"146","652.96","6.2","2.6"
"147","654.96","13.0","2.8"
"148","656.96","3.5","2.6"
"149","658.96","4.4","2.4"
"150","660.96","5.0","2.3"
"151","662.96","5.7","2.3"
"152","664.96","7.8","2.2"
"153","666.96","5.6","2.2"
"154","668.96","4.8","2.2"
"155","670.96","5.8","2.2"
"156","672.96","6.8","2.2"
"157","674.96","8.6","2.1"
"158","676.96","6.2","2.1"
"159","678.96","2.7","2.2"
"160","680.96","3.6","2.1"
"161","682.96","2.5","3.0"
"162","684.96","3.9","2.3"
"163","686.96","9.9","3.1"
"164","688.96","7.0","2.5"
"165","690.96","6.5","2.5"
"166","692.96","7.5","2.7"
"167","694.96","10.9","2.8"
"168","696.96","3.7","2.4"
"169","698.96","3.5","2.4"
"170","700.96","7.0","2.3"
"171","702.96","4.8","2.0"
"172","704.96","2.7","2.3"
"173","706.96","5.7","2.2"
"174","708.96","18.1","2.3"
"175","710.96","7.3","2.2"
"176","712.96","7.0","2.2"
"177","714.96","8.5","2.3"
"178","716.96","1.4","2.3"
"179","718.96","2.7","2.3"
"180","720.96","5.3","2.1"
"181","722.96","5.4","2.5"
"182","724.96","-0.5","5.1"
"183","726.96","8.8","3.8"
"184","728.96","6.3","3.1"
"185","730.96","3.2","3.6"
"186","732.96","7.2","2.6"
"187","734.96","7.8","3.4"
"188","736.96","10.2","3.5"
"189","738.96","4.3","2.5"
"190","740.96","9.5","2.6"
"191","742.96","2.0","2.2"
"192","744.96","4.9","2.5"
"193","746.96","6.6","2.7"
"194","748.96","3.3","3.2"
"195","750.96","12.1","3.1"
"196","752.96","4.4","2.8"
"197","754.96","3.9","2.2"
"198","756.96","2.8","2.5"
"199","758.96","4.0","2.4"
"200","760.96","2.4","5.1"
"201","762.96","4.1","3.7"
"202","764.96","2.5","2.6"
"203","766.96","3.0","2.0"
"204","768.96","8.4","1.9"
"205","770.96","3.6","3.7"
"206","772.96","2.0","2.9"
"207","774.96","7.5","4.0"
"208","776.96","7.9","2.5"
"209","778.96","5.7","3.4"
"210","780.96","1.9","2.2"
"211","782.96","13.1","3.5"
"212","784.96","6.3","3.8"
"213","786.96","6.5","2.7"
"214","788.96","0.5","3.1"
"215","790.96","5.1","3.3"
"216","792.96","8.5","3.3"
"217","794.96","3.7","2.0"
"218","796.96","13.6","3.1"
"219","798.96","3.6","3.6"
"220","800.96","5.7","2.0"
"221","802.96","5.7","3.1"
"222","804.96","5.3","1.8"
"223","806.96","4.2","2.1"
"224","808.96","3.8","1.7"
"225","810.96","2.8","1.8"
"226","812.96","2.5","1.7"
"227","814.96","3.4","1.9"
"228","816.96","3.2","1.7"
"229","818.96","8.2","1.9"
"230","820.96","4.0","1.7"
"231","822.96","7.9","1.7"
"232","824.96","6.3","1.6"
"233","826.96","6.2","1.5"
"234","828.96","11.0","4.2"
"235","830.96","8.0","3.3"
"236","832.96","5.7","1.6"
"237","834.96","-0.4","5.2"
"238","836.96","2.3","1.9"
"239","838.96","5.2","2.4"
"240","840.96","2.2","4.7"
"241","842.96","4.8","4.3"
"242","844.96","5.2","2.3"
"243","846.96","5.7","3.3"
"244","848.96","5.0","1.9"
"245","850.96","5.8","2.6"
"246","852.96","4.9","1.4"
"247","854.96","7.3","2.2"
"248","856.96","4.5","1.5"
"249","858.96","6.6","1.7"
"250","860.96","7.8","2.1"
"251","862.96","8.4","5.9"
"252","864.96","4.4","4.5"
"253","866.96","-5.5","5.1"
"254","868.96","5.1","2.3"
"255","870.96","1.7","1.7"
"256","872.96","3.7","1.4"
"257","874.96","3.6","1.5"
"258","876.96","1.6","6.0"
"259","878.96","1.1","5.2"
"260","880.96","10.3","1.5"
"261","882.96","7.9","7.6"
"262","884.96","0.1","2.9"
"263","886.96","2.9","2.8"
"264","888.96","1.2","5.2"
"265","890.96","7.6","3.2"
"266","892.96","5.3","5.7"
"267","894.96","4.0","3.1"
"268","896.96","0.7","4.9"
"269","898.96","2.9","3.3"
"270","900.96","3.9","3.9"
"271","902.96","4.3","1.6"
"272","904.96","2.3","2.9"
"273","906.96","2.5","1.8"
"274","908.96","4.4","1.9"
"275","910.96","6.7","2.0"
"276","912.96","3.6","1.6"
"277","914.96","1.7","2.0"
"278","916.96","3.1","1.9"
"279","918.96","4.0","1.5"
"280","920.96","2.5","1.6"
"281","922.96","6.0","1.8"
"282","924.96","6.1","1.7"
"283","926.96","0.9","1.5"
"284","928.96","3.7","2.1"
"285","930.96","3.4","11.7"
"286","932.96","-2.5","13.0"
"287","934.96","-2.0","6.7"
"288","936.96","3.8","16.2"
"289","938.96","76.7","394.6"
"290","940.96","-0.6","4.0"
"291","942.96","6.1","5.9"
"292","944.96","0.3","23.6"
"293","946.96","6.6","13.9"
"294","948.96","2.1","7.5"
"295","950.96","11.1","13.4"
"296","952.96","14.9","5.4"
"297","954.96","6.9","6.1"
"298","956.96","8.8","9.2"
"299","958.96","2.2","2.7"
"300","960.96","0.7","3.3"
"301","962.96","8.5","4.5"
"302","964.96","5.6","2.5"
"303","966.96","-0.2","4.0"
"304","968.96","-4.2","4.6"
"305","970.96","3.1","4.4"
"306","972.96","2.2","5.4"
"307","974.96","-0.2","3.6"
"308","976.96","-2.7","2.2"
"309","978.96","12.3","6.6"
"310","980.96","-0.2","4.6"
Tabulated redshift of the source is 0.76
